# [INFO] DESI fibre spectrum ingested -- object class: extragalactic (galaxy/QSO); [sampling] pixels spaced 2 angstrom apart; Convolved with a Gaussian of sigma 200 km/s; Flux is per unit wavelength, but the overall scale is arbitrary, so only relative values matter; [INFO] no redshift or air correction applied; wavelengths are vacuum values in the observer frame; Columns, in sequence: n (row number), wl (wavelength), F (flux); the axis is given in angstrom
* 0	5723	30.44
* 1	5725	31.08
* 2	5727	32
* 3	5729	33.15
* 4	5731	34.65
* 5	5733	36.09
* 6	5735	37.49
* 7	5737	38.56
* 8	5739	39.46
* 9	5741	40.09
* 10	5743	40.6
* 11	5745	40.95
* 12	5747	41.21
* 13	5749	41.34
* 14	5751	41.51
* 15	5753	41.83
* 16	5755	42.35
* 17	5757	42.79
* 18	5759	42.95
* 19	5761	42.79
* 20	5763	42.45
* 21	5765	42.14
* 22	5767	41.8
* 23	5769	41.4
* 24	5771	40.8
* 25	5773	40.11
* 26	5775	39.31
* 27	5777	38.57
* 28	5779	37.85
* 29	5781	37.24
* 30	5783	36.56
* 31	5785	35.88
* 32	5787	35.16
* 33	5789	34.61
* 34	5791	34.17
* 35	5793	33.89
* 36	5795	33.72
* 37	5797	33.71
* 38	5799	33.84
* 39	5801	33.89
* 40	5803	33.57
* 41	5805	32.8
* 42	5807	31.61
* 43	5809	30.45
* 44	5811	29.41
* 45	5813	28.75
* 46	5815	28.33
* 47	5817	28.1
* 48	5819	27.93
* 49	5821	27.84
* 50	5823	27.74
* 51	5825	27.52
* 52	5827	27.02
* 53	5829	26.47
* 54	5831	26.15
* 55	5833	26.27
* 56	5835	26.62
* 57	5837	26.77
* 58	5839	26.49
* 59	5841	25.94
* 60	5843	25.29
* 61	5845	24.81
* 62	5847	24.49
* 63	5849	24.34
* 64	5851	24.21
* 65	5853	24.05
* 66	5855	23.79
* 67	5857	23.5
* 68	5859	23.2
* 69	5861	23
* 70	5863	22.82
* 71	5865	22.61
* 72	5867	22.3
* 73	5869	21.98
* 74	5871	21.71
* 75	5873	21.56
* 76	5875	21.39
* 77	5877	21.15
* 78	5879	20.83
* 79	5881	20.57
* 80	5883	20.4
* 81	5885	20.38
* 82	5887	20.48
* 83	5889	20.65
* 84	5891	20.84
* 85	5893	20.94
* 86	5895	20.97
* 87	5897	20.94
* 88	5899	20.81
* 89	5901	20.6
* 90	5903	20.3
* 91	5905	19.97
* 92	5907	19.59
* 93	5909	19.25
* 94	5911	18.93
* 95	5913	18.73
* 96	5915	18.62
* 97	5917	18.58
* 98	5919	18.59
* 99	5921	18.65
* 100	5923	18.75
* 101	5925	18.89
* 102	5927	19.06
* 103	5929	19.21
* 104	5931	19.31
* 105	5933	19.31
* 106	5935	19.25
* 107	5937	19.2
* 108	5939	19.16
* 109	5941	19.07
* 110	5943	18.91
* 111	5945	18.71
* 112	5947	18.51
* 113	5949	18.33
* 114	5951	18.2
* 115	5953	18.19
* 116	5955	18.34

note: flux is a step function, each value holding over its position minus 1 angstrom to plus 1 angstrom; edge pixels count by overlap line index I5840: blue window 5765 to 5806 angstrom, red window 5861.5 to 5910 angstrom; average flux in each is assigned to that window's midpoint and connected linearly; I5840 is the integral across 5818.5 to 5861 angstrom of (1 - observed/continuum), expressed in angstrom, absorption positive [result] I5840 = 3.7 angstrom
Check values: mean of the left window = 36.6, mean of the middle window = 25.6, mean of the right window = 21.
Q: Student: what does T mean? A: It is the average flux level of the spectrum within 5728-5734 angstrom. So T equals 34.6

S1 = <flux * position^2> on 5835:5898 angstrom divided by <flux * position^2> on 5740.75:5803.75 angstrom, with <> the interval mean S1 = 0.61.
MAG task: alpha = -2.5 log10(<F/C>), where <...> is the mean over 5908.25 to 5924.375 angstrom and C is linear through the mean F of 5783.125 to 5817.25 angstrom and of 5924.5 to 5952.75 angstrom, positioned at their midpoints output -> 0.13 mag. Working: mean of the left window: 32.7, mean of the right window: 18.9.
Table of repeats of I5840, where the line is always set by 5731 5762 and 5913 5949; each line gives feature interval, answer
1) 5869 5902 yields 4.46 angstrom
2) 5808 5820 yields 1.38 angstrom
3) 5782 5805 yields 0.39 angstrom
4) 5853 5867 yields 2.08 angstrom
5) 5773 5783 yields -0.40 angstrom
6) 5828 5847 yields 2.44 angstrom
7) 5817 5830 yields 1.65 angstrom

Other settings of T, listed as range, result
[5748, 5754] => 41.6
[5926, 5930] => 19.1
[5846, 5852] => 24.3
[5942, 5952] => 18.5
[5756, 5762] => 42.8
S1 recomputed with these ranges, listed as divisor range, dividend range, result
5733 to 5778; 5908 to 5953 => 0.49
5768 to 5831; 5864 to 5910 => 0.65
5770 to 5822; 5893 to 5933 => 0.60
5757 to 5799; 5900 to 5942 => 0.53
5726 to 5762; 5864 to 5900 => 0.56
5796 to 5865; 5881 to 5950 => 0.74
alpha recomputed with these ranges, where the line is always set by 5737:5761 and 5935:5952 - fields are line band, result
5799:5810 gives 0.07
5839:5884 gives 0.23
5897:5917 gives 0.17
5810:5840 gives 0.18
